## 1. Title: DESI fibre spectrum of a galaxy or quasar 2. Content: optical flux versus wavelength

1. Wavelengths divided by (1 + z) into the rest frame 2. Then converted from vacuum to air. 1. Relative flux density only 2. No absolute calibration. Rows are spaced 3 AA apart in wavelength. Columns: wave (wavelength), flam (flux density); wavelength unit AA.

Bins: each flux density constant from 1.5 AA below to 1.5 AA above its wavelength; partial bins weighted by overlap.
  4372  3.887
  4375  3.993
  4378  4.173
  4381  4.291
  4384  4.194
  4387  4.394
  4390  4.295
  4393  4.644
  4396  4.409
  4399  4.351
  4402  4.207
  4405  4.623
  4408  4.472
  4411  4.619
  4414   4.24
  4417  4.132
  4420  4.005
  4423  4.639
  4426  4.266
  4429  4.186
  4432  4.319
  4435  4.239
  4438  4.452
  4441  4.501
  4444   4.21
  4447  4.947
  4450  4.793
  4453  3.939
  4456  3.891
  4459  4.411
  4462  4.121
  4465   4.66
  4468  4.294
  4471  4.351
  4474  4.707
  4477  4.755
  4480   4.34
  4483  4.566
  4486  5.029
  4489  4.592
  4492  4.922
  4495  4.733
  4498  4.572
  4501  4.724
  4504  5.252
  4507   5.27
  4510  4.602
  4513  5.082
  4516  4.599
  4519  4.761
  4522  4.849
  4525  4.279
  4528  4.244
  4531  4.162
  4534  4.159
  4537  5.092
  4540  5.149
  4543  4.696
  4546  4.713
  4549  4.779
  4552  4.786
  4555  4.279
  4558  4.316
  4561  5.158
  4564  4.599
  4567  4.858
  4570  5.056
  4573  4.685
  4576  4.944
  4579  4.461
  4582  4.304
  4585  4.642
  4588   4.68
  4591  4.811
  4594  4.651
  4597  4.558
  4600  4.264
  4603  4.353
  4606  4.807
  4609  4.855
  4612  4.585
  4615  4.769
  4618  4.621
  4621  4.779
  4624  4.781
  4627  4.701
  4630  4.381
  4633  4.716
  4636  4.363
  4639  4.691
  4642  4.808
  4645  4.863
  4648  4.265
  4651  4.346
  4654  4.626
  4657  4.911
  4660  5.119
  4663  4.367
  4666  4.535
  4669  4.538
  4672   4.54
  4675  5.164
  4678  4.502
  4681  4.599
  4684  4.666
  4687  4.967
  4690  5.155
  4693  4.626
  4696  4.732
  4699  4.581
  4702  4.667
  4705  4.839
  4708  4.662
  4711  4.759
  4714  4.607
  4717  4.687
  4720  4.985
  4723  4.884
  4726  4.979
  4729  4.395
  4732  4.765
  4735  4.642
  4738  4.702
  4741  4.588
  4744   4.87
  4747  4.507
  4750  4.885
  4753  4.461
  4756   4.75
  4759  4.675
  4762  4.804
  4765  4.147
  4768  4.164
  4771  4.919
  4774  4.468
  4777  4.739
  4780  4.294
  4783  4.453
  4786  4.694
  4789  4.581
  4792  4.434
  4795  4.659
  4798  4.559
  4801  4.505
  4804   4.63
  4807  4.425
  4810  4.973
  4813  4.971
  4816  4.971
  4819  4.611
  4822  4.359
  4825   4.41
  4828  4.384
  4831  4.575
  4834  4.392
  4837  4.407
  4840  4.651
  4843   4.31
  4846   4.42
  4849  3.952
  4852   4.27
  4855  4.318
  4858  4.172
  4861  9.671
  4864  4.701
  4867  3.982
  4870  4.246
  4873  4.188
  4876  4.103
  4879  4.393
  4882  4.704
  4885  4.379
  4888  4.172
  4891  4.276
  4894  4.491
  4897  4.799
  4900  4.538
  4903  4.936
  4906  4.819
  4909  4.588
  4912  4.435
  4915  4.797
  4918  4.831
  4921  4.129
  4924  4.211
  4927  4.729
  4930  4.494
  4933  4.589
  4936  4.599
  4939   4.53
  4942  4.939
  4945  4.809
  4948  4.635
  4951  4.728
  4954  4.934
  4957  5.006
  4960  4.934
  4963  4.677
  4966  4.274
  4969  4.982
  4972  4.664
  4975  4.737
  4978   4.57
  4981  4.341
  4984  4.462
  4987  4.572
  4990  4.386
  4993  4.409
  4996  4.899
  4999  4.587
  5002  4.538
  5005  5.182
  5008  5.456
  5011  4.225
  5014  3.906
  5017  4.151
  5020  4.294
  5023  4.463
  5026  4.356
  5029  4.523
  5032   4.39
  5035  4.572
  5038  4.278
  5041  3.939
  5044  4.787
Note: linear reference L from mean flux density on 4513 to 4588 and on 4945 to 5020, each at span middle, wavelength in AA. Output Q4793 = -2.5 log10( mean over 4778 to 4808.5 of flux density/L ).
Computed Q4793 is 0.03 mag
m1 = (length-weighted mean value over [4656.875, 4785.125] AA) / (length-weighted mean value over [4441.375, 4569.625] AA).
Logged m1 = 1.0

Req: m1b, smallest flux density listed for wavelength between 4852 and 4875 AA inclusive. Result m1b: 3.982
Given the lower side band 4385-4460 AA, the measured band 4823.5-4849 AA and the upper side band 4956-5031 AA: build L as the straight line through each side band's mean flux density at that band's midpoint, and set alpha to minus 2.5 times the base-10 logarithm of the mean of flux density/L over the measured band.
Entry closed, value 0.03 mag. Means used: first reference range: 4.37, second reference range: 4.58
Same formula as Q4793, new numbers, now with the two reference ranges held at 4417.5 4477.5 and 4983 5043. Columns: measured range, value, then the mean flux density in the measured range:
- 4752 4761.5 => -0.053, 4.66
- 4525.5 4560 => -0.045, 4.58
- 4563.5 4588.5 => -0.071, 4.7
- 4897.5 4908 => -0.070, 4.76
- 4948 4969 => -0.069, 4.77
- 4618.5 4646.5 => -0.063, 4.67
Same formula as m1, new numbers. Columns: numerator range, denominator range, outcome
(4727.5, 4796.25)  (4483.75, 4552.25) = 0.97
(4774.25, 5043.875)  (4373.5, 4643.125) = 1.01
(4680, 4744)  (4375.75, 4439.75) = 1.09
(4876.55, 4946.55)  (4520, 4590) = 0.98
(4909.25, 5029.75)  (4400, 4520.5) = 1.02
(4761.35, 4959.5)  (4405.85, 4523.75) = 1.01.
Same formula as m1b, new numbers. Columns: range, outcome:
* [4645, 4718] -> 4.265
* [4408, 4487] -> 3.891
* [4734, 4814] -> 4.147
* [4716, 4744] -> 4.395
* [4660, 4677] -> 4.367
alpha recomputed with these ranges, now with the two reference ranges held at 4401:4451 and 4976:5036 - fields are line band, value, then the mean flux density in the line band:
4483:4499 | -0.081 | 4.76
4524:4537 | 0.028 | 4.31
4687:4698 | -0.091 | 4.84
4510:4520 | -0.086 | 4.78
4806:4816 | -0.084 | 4.84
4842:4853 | 0.063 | 4.23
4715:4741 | -0.067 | 4.74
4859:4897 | -0.065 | 4.77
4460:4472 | 0.012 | 4.36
